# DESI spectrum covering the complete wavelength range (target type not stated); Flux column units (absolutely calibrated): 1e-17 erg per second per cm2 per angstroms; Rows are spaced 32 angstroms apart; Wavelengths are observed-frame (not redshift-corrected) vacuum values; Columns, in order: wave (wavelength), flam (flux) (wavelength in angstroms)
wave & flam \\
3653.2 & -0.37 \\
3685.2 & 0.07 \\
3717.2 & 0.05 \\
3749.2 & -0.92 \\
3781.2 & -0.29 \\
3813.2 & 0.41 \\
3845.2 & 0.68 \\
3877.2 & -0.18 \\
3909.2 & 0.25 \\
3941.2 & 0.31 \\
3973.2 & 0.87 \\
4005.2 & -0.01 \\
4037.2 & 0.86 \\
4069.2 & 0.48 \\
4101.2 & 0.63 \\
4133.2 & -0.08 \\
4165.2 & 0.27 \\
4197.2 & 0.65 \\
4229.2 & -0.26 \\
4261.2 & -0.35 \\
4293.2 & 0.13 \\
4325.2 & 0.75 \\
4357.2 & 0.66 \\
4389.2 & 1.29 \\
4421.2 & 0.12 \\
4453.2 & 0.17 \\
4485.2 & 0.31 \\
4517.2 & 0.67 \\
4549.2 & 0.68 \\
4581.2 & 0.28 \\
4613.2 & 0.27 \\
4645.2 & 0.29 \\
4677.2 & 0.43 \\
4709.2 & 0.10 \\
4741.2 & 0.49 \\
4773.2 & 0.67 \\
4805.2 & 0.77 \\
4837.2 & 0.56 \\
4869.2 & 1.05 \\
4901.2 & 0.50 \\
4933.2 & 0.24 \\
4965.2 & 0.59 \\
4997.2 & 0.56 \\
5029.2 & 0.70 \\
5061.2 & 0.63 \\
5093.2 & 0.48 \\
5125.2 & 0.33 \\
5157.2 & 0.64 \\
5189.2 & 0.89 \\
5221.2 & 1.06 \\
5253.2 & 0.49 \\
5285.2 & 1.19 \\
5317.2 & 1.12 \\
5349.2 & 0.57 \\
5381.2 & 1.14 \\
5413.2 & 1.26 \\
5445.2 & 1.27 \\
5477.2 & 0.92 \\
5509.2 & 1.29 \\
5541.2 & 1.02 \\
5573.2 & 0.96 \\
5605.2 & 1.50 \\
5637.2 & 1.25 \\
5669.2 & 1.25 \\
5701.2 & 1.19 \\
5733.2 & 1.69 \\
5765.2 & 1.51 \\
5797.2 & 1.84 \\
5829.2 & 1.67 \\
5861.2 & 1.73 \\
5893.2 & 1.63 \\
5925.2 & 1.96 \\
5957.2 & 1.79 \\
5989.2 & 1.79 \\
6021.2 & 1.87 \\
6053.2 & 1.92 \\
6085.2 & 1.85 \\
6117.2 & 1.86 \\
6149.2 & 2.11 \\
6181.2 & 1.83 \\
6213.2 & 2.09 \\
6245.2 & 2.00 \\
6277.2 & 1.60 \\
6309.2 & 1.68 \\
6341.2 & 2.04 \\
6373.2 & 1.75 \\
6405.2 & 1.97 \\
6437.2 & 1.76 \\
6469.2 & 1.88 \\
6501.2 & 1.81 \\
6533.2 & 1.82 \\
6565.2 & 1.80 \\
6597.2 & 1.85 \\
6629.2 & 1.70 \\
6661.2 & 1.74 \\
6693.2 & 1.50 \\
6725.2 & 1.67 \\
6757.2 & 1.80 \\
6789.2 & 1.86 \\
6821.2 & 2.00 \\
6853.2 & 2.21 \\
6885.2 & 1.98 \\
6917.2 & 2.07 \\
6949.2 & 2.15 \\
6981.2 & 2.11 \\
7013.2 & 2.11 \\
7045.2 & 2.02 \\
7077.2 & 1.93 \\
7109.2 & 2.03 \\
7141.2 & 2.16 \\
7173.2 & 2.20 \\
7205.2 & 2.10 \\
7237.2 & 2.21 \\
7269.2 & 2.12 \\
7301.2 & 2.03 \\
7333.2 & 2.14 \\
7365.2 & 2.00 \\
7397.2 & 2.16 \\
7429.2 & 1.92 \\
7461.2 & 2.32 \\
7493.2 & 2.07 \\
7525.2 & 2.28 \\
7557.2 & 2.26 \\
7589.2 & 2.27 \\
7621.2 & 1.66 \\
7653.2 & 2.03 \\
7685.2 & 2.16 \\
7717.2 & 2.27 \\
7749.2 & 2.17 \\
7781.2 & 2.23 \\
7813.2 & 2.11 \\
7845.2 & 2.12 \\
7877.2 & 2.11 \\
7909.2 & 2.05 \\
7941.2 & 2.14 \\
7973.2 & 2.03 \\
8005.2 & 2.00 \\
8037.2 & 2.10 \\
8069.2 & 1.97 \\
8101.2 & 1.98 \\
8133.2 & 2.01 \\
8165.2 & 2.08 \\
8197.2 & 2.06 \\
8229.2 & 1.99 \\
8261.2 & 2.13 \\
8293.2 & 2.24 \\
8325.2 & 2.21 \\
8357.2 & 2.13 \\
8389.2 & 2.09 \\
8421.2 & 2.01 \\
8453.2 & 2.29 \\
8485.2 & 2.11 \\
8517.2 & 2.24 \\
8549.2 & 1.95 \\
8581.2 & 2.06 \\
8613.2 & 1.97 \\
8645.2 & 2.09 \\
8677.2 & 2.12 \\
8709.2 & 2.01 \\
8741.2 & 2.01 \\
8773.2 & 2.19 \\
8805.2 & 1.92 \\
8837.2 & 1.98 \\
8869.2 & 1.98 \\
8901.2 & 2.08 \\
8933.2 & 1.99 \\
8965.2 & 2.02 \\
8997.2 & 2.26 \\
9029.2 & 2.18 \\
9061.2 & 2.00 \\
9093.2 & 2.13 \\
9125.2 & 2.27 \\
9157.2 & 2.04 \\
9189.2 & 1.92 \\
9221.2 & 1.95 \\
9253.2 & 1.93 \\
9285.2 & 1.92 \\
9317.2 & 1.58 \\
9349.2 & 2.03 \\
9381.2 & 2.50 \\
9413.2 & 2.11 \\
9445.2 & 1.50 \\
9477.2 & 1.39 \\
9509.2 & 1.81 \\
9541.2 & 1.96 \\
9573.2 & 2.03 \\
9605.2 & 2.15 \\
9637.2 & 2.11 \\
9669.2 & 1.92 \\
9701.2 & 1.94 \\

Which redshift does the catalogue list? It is 0.29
